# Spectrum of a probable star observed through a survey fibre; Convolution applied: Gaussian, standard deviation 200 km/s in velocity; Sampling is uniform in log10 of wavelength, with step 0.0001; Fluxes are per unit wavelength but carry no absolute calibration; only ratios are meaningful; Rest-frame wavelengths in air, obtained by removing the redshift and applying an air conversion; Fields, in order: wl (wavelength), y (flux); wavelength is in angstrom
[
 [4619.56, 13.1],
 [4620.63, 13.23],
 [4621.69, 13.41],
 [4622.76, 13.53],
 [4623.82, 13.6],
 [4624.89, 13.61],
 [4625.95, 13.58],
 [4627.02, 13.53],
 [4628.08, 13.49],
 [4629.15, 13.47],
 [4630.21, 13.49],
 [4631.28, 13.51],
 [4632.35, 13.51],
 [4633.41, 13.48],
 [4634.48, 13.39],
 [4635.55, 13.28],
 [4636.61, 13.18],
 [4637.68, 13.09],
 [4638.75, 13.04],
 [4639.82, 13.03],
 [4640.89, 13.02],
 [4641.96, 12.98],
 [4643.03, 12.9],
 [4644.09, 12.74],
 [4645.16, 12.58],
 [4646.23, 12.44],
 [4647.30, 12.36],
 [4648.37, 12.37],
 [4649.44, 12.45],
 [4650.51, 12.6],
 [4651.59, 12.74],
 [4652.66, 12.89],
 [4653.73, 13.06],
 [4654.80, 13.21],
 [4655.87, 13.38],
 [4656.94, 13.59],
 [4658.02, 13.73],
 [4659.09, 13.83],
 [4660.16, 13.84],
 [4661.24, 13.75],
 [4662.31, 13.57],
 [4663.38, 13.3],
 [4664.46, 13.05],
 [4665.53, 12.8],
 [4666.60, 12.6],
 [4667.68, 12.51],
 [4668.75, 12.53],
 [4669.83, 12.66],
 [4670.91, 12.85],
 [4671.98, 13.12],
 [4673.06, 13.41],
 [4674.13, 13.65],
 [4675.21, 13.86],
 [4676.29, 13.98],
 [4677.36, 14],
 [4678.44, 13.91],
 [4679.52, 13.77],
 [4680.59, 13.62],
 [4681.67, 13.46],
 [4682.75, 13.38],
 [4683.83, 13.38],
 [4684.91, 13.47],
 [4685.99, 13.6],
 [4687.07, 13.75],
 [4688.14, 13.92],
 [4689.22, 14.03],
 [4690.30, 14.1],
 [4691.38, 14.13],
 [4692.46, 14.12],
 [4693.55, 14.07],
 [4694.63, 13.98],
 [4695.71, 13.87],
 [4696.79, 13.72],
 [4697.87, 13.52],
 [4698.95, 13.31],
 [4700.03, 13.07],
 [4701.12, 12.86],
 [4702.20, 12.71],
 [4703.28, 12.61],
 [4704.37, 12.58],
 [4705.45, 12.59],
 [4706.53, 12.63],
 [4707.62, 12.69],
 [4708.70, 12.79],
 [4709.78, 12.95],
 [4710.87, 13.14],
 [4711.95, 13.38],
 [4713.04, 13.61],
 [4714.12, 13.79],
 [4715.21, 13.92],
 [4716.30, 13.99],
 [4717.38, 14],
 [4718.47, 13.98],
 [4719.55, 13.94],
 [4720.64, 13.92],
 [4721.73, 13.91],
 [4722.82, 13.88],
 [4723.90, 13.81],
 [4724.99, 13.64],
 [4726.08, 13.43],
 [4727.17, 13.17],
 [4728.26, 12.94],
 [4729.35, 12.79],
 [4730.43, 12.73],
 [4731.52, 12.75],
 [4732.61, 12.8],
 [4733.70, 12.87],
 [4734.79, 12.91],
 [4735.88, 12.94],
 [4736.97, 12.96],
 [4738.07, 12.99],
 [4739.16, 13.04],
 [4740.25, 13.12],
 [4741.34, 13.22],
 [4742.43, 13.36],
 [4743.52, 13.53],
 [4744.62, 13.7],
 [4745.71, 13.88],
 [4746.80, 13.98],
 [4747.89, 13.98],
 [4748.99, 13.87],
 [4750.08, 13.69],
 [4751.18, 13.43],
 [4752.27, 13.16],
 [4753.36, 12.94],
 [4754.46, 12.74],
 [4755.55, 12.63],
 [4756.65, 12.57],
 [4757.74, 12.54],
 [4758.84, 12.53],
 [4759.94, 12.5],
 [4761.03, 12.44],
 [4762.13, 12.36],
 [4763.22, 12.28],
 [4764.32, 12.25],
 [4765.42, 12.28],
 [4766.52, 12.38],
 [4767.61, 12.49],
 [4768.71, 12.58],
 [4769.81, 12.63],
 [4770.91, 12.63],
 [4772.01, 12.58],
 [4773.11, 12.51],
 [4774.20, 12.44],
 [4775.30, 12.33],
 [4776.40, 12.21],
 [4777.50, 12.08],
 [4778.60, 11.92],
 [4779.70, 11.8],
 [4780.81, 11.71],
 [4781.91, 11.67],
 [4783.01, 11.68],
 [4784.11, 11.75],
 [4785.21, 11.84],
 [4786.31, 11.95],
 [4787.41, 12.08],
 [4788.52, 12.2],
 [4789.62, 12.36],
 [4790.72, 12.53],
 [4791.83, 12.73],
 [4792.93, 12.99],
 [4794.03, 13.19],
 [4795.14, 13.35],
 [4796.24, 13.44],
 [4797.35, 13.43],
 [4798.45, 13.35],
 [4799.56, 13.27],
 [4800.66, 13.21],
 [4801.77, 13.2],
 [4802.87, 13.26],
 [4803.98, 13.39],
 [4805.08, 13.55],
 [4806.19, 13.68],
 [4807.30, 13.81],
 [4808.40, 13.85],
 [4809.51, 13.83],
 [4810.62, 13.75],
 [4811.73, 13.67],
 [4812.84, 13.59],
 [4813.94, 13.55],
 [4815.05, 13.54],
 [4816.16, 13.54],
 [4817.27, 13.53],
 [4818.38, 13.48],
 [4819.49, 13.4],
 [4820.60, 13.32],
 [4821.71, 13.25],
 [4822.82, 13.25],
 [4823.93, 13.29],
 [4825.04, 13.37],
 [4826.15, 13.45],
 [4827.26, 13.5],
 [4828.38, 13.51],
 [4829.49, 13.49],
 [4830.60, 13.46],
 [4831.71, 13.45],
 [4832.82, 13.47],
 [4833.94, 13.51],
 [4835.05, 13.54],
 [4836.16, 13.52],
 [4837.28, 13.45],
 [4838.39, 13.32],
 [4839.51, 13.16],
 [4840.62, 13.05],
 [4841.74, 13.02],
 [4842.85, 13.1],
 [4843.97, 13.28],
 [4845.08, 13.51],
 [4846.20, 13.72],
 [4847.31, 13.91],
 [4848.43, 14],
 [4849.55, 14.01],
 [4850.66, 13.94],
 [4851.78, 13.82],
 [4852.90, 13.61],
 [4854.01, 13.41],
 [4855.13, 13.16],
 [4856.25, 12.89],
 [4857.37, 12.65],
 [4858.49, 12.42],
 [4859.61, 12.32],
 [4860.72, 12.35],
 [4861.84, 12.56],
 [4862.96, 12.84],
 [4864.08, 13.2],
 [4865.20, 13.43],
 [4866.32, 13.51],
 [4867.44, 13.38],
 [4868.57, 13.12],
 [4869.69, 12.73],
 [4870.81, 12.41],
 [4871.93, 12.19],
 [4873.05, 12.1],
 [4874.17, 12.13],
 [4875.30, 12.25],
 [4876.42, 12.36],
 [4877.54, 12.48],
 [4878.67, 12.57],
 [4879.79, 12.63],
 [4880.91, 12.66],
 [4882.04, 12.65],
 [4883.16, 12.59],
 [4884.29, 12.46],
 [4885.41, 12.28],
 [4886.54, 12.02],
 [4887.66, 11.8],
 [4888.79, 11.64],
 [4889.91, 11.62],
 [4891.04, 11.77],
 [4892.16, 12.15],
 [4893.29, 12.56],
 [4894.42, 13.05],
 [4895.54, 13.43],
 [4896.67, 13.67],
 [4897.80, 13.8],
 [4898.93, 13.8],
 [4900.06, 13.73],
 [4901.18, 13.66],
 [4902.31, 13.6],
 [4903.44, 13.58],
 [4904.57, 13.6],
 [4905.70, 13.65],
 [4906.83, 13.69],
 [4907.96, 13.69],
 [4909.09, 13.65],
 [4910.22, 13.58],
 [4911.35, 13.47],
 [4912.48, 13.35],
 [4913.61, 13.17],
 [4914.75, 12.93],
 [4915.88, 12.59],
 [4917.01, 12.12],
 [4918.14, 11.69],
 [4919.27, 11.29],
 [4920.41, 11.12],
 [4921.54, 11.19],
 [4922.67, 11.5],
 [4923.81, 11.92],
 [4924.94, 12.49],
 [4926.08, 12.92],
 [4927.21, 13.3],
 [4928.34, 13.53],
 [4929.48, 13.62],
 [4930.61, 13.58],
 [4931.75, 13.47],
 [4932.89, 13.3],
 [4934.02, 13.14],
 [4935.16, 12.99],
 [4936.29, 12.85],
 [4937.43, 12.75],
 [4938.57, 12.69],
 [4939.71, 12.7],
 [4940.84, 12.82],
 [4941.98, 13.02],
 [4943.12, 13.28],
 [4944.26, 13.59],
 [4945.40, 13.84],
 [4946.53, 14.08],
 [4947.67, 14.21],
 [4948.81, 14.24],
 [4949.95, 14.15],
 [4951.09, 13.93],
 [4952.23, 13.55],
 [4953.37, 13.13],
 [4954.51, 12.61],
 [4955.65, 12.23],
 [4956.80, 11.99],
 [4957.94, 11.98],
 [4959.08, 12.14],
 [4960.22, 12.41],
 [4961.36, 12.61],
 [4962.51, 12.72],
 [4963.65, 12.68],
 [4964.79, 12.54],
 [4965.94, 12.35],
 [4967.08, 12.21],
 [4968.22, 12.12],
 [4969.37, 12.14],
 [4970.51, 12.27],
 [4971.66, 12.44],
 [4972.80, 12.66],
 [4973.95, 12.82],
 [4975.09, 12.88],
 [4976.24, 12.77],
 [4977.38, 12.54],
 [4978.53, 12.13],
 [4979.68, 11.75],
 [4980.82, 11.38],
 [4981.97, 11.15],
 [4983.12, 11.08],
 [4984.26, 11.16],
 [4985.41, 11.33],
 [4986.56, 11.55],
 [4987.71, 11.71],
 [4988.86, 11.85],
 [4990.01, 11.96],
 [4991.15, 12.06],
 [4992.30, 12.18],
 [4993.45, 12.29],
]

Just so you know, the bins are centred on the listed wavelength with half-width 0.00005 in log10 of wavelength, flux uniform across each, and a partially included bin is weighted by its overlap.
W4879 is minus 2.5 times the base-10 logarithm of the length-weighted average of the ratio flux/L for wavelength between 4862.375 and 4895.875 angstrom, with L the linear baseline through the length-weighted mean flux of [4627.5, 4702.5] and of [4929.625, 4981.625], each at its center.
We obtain 0.04 mag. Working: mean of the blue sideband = 13.3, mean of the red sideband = 12.8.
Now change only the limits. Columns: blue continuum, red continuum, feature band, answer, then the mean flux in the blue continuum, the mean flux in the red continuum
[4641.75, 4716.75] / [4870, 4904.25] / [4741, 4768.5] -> 0.006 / 13.3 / 12.7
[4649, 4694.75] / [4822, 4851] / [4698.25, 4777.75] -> 0.033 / 13.4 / 13.5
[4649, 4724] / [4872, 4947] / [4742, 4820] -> 0.021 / 13.4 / 12.8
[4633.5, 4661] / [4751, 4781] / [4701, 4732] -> -0.049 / 13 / 12.5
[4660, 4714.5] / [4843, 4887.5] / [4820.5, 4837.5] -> -0.035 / 13.4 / 12.9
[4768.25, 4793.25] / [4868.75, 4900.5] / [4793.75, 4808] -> -0.095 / 12.2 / 12.6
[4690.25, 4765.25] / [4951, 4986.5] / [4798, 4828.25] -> -0.048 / 13.2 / 12.3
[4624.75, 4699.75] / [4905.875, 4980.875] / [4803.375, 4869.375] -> -0.030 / 13.3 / 12.8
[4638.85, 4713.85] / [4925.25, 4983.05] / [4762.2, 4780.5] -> 0.066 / 13.2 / 12.8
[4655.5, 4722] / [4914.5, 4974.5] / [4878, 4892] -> 0.060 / 13.5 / 12.8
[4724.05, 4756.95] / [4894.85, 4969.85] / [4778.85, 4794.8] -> 0.083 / 13.2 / 13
